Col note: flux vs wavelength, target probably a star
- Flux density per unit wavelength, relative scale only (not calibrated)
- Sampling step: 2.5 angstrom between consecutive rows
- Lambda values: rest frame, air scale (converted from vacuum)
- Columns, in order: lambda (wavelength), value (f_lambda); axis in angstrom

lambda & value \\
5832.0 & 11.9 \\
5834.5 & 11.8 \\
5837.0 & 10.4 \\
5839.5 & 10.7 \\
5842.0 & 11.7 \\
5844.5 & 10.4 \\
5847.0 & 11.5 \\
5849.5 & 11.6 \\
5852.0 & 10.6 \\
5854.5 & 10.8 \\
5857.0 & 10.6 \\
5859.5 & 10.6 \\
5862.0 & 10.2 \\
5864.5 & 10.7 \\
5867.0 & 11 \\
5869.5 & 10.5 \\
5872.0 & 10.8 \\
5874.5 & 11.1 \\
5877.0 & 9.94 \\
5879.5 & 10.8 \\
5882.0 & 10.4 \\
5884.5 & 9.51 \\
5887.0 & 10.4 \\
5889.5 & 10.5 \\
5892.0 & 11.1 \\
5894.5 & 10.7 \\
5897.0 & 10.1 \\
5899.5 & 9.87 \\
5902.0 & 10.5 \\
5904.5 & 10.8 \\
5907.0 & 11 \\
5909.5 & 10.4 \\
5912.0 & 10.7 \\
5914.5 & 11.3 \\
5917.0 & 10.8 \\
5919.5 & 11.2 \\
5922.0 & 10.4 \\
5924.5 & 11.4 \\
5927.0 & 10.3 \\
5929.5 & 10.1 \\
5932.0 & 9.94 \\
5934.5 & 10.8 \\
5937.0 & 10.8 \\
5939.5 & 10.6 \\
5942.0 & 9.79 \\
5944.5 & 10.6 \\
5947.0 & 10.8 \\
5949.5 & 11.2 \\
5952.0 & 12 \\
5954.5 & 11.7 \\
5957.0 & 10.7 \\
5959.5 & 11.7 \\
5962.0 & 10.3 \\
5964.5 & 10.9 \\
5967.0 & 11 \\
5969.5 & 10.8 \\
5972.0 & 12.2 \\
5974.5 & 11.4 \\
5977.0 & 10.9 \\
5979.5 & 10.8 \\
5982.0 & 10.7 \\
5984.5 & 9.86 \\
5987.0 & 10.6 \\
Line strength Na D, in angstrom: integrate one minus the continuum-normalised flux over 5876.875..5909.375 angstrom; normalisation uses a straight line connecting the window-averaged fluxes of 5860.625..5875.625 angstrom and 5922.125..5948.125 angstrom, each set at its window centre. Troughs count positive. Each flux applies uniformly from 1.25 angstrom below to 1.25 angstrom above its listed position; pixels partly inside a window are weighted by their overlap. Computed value 0.57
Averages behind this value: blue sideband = 10.7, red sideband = 10.5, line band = 10.4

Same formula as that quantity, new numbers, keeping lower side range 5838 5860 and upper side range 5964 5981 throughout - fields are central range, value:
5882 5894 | 0.67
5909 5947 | 1.57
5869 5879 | 0.35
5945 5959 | -0.19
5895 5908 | 0.68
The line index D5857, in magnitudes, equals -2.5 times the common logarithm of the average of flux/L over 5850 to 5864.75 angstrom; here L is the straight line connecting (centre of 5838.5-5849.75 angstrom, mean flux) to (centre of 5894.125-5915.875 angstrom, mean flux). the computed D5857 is 0.04 mag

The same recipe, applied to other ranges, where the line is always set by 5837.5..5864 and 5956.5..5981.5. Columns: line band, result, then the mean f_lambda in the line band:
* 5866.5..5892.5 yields 0.039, 10.5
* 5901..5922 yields 0.015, 10.8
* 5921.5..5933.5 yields 0.056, 10.4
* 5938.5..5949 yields 0.053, 10.5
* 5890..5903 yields 0.049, 10.5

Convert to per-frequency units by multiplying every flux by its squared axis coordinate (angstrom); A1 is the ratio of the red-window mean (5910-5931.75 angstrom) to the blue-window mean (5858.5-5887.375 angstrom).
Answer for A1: 1.04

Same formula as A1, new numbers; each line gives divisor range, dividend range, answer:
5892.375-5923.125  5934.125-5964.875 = 1.04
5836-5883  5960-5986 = 1.05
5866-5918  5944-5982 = 1.08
